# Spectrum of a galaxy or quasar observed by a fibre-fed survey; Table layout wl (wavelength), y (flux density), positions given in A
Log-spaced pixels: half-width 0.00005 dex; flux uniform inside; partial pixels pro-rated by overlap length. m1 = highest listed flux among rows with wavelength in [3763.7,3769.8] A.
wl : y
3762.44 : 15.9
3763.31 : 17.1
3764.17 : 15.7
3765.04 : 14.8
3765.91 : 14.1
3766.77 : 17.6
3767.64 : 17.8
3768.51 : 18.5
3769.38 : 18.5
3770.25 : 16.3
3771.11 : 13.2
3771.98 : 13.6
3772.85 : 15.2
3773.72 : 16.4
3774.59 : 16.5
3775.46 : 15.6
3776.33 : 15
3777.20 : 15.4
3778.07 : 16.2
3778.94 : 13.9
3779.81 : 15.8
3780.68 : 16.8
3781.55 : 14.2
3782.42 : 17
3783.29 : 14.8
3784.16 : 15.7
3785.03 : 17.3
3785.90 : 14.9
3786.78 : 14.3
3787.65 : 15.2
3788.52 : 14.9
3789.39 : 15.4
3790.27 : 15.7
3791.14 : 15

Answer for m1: 18.5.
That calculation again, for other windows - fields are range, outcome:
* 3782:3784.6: 17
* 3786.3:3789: 15.2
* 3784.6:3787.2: 17.3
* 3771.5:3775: 16.5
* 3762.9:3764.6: 17.1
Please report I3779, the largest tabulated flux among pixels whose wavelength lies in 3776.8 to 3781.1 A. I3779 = 16.8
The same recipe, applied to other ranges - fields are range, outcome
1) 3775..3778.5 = 16.2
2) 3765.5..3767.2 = 17.6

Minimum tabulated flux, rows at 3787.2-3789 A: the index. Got 14.9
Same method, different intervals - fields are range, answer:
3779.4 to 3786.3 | 14.2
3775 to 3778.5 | 15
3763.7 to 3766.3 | 14.1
